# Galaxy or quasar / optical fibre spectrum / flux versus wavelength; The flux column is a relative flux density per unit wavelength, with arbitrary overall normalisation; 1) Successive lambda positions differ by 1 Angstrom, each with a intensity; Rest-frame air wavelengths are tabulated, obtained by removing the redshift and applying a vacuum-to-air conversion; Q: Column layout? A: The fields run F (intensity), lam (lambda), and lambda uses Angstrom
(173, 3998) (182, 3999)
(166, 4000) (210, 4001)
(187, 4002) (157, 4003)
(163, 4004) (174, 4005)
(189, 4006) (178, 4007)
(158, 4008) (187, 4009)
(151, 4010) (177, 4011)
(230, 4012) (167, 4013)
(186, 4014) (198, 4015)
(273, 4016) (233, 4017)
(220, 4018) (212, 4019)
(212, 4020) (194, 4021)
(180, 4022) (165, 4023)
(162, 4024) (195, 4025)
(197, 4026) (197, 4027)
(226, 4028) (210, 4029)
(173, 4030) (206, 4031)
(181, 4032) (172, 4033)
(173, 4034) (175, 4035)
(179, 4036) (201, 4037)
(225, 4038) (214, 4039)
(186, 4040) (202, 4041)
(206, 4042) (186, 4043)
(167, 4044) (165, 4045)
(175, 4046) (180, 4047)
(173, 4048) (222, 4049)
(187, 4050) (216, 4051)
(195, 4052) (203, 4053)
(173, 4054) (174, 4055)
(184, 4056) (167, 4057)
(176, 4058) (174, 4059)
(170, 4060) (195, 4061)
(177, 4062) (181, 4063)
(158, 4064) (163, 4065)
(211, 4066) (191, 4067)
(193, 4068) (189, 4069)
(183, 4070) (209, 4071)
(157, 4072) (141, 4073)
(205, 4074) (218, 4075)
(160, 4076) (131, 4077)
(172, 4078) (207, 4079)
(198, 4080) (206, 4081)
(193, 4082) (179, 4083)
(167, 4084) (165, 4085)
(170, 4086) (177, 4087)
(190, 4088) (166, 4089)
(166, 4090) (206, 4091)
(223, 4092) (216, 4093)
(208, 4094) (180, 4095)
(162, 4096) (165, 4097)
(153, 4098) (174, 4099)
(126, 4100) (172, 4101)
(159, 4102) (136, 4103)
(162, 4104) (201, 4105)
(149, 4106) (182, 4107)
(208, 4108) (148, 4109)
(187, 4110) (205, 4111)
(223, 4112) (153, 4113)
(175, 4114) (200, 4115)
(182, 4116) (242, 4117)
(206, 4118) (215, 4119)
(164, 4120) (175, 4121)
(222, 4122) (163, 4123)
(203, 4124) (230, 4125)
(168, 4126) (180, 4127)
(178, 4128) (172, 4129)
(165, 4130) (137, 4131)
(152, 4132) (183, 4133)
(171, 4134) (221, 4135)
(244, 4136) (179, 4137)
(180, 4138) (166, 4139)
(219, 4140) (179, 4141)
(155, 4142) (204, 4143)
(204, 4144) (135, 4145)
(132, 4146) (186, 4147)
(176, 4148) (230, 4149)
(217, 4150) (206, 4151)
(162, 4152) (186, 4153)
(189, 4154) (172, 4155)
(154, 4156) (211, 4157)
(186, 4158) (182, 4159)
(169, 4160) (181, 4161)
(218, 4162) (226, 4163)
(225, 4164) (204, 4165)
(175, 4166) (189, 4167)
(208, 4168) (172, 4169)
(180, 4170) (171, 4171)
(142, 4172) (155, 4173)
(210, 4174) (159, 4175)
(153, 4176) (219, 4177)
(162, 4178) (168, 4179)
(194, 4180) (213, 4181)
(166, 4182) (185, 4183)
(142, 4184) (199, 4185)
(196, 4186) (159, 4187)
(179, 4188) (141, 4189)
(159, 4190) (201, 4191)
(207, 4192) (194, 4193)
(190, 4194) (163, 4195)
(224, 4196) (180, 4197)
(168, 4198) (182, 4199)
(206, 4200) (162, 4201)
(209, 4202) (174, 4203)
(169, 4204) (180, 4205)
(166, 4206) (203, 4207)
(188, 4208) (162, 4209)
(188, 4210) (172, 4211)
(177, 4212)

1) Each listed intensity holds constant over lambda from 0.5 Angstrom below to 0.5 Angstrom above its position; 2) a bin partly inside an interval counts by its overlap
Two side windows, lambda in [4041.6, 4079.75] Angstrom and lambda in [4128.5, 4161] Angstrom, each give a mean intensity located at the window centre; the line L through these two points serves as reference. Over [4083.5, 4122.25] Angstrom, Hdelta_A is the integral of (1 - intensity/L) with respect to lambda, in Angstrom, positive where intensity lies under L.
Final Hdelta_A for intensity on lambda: 0.2 Angstrom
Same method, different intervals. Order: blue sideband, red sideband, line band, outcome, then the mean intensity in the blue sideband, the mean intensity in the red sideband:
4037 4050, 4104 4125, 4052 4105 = 3.4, 192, 190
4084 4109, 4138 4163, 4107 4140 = -1.5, 175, 185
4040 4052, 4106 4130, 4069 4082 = 0.4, 189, 189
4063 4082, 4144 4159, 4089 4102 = 0.3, 183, 182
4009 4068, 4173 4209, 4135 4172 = -0.9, 190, 181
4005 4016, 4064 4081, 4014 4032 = -1.6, 186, 183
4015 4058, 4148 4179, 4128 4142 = 0.5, 194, 187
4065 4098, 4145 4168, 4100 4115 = 0.9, 184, 189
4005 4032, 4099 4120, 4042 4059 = 0.5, 195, 181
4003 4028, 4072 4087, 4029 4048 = 0.0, 192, 179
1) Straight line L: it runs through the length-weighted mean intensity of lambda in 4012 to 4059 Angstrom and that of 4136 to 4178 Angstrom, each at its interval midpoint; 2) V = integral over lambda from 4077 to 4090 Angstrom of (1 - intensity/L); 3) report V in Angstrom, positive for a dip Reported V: 0.7 Angstrom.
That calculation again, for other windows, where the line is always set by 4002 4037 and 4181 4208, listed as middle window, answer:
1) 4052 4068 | 0.6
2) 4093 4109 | 1.4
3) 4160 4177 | -0.3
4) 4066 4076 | 0.0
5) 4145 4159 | 0.0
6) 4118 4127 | -0.4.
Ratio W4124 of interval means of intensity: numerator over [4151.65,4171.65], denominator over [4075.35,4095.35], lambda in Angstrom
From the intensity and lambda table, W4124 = 1.02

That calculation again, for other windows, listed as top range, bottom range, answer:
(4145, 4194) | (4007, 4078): 0.97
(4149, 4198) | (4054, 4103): 1.03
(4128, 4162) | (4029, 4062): 0.98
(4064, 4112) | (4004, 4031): 0.93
